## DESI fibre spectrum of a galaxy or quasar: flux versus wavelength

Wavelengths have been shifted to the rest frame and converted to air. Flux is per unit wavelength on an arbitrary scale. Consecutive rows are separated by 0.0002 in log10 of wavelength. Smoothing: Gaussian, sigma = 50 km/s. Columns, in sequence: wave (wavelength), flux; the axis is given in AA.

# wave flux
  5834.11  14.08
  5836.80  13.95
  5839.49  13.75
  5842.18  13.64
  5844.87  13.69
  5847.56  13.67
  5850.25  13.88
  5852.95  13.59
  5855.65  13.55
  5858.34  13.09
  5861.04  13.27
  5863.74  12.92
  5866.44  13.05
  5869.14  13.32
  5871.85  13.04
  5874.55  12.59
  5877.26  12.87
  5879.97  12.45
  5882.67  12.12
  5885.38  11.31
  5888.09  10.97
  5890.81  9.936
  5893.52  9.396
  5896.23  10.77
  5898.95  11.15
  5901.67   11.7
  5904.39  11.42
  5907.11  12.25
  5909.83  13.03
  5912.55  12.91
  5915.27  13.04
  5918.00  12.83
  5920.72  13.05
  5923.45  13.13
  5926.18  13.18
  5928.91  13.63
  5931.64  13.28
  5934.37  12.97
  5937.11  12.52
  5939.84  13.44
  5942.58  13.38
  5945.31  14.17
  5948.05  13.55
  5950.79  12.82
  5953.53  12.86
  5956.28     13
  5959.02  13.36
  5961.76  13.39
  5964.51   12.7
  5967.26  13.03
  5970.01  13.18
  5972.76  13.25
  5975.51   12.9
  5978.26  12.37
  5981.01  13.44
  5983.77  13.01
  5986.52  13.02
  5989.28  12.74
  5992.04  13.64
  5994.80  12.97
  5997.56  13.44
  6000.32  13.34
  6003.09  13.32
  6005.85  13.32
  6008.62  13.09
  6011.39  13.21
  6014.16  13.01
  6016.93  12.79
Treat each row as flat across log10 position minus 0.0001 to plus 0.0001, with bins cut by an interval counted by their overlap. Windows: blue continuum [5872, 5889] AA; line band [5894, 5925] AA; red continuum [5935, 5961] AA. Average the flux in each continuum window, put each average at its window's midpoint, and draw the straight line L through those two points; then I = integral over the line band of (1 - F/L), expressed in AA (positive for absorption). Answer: 1.0 AA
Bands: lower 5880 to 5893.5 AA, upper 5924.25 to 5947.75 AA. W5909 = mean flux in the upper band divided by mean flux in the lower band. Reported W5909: 1.21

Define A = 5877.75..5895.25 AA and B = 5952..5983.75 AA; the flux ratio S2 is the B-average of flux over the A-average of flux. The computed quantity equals 1.2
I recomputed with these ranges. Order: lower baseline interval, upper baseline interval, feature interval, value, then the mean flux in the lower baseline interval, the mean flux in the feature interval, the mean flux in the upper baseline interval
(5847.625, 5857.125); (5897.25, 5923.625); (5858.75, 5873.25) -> 0.3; 13.7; 13.1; 12.4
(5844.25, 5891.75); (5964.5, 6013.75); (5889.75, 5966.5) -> 1.9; 12.7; 12.6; 13.1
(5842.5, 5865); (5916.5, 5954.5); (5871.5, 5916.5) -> 5.2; 13.5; 11.8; 13.2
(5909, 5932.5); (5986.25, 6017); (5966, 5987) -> 0.2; 13.1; 13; 13.2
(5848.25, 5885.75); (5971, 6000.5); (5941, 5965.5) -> -0.4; 13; 13.3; 13.1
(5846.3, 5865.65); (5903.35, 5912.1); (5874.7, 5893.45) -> 1.9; 13.4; 11.5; 12.3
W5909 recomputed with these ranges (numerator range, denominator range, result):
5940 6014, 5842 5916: 1.06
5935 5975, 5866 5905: 1.13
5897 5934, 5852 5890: 1.00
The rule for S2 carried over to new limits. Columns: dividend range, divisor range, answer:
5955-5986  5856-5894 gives 1.06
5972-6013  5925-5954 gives 0.99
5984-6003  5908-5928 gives 1.01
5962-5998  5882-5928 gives 1.10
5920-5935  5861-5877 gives 1.02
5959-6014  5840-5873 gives 0.98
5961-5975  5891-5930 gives 1.07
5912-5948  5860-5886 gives 1.04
